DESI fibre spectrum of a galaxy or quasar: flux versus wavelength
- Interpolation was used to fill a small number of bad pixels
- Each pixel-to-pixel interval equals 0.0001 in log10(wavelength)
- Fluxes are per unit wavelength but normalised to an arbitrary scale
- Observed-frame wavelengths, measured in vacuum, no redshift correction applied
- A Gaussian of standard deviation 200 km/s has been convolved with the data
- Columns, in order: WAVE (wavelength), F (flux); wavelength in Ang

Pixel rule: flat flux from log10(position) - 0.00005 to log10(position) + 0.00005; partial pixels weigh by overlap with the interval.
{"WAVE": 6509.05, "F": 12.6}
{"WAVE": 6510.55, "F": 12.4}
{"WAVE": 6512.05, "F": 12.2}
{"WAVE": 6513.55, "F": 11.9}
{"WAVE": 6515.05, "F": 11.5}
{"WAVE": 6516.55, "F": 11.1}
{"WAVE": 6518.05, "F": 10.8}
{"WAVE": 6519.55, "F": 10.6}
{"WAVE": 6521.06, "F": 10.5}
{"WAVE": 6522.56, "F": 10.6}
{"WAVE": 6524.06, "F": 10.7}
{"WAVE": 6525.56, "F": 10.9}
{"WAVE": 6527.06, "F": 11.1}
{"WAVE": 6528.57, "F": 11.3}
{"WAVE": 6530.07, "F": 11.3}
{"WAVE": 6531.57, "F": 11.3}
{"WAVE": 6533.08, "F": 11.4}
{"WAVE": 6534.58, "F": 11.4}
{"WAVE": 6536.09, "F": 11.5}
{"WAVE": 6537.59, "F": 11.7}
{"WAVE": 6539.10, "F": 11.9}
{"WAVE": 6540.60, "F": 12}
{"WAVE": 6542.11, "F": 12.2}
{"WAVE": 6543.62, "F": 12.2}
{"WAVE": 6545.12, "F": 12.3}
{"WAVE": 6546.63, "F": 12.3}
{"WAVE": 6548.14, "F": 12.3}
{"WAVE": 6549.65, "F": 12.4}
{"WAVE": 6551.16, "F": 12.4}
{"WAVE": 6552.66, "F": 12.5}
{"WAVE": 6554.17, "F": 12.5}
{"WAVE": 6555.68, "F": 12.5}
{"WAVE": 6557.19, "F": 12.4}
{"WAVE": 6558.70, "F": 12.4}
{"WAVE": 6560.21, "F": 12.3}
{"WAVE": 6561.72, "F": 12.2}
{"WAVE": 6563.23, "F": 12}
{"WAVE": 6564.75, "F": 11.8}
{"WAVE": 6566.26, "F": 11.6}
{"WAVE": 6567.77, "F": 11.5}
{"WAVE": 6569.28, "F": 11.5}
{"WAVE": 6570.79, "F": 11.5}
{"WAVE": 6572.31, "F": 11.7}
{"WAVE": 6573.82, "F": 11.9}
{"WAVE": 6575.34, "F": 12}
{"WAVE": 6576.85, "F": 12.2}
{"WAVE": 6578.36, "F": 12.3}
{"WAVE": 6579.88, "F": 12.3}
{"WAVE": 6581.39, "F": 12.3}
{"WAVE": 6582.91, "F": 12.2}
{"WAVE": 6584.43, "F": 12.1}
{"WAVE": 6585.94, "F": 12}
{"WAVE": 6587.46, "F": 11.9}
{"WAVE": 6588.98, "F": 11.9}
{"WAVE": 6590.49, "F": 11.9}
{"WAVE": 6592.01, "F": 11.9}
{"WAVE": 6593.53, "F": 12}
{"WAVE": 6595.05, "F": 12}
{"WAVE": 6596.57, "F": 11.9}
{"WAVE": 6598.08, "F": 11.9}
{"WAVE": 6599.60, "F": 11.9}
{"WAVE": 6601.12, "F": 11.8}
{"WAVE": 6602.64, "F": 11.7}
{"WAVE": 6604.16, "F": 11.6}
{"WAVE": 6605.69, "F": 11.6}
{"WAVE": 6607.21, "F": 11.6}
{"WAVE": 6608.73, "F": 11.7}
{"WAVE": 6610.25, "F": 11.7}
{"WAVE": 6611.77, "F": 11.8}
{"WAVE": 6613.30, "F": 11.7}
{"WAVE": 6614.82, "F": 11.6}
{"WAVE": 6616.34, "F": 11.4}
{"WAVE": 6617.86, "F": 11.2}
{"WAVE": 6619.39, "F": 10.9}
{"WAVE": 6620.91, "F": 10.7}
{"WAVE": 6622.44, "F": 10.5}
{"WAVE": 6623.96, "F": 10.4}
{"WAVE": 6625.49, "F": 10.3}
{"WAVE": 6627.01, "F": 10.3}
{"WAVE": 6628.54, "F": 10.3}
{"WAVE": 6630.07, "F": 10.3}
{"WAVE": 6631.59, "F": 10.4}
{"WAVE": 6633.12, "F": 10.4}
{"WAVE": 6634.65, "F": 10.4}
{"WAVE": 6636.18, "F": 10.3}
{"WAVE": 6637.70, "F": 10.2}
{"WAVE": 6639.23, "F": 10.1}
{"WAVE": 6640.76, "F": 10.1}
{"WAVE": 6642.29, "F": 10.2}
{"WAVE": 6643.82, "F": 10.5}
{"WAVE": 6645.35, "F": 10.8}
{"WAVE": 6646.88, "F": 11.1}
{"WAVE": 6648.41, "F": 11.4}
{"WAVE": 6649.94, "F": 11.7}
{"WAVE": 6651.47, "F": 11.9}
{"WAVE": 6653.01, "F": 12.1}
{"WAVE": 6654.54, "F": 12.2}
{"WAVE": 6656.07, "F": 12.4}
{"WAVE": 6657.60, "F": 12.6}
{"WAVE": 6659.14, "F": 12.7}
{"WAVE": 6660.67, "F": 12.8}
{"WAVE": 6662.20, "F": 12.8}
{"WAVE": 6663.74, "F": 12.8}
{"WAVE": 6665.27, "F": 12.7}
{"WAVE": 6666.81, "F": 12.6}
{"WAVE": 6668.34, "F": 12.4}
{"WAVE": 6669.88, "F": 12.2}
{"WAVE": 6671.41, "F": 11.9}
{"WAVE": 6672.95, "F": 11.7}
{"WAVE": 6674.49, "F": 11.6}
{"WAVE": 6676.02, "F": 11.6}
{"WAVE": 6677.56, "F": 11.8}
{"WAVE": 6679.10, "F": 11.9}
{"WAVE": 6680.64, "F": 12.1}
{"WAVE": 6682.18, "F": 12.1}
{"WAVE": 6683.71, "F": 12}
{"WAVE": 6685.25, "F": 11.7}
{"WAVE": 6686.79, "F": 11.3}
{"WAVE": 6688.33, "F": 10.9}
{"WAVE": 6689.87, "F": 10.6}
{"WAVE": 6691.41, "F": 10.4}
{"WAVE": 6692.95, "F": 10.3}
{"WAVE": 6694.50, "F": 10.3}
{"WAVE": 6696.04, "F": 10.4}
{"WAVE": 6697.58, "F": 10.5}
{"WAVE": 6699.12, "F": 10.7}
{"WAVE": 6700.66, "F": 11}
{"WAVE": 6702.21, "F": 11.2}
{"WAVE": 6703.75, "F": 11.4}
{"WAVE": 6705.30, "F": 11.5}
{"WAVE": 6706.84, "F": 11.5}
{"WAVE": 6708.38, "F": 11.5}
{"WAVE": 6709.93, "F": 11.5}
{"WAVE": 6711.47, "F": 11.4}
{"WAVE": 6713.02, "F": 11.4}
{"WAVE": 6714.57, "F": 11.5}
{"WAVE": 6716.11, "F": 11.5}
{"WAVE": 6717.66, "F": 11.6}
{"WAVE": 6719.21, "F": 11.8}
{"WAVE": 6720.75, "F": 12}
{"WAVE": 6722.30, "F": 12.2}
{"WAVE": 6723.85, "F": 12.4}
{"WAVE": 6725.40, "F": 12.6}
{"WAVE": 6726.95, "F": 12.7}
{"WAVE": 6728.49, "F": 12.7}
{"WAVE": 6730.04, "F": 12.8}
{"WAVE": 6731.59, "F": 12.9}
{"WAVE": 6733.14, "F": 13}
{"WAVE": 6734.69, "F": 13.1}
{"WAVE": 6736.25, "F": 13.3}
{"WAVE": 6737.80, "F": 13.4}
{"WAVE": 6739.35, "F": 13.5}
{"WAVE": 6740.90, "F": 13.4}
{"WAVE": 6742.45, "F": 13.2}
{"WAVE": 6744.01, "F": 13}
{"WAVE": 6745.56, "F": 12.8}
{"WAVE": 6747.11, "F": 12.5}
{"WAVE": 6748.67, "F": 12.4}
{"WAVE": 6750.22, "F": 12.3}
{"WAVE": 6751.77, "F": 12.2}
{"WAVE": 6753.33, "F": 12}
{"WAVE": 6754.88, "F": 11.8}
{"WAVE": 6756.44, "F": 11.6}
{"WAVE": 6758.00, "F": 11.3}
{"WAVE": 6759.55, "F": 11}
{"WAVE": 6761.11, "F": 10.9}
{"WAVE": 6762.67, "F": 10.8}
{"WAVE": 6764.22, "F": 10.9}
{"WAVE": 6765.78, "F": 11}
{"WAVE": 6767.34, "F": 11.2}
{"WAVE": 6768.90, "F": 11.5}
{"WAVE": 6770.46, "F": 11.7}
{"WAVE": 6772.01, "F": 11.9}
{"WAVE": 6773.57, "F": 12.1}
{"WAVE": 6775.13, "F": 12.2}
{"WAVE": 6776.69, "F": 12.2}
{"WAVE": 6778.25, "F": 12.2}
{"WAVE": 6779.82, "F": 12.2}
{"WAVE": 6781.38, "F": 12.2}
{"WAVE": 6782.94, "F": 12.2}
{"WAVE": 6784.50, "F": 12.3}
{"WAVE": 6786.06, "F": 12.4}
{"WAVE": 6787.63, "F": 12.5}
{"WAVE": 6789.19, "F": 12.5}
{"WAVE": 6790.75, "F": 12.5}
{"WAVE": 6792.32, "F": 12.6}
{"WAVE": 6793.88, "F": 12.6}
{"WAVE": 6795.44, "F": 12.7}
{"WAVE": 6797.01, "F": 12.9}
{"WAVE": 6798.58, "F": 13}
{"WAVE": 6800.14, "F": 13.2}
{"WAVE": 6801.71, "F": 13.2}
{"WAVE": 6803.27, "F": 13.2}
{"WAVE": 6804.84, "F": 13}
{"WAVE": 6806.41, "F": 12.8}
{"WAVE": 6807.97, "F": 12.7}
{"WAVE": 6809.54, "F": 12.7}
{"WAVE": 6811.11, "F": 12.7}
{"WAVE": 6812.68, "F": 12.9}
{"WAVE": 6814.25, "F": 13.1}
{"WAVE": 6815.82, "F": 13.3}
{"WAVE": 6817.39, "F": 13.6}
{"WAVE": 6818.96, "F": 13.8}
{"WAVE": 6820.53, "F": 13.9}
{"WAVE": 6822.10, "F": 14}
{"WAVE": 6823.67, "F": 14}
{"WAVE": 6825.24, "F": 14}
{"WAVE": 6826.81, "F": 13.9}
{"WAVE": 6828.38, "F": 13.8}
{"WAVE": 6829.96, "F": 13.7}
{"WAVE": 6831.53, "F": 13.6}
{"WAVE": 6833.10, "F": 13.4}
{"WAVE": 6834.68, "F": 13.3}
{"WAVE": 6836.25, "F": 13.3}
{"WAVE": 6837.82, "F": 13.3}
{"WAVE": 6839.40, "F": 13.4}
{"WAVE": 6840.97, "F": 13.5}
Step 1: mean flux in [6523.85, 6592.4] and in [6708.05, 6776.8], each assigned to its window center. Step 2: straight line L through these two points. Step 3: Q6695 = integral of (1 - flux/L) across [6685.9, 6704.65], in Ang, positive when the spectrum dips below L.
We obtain 2.0 Ang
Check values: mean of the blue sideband 11.9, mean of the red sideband 12.1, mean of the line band 10.8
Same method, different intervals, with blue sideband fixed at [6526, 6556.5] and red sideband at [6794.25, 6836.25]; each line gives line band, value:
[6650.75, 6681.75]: 0.78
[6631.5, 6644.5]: 2.23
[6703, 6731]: 2.01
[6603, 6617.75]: 0.79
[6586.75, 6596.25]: 0.19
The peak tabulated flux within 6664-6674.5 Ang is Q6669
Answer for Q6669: 12.7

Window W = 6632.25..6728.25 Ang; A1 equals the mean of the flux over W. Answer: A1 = 11.5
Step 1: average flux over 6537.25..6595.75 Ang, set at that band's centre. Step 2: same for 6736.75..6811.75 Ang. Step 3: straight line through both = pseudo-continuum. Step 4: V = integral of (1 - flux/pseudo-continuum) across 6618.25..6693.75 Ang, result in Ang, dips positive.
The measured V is 5.3 Ang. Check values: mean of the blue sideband 12.1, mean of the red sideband 12.3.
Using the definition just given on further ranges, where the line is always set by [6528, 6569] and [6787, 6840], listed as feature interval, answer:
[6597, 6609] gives 0.5 Ang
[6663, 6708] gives 4.0 Ang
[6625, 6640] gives 2.5 Ang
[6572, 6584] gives 0.0 Ang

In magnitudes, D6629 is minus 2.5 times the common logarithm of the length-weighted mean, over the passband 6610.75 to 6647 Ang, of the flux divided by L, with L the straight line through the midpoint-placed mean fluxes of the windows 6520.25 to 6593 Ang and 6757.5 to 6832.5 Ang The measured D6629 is 0.14 mag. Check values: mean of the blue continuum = 11.9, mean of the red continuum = 12.6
